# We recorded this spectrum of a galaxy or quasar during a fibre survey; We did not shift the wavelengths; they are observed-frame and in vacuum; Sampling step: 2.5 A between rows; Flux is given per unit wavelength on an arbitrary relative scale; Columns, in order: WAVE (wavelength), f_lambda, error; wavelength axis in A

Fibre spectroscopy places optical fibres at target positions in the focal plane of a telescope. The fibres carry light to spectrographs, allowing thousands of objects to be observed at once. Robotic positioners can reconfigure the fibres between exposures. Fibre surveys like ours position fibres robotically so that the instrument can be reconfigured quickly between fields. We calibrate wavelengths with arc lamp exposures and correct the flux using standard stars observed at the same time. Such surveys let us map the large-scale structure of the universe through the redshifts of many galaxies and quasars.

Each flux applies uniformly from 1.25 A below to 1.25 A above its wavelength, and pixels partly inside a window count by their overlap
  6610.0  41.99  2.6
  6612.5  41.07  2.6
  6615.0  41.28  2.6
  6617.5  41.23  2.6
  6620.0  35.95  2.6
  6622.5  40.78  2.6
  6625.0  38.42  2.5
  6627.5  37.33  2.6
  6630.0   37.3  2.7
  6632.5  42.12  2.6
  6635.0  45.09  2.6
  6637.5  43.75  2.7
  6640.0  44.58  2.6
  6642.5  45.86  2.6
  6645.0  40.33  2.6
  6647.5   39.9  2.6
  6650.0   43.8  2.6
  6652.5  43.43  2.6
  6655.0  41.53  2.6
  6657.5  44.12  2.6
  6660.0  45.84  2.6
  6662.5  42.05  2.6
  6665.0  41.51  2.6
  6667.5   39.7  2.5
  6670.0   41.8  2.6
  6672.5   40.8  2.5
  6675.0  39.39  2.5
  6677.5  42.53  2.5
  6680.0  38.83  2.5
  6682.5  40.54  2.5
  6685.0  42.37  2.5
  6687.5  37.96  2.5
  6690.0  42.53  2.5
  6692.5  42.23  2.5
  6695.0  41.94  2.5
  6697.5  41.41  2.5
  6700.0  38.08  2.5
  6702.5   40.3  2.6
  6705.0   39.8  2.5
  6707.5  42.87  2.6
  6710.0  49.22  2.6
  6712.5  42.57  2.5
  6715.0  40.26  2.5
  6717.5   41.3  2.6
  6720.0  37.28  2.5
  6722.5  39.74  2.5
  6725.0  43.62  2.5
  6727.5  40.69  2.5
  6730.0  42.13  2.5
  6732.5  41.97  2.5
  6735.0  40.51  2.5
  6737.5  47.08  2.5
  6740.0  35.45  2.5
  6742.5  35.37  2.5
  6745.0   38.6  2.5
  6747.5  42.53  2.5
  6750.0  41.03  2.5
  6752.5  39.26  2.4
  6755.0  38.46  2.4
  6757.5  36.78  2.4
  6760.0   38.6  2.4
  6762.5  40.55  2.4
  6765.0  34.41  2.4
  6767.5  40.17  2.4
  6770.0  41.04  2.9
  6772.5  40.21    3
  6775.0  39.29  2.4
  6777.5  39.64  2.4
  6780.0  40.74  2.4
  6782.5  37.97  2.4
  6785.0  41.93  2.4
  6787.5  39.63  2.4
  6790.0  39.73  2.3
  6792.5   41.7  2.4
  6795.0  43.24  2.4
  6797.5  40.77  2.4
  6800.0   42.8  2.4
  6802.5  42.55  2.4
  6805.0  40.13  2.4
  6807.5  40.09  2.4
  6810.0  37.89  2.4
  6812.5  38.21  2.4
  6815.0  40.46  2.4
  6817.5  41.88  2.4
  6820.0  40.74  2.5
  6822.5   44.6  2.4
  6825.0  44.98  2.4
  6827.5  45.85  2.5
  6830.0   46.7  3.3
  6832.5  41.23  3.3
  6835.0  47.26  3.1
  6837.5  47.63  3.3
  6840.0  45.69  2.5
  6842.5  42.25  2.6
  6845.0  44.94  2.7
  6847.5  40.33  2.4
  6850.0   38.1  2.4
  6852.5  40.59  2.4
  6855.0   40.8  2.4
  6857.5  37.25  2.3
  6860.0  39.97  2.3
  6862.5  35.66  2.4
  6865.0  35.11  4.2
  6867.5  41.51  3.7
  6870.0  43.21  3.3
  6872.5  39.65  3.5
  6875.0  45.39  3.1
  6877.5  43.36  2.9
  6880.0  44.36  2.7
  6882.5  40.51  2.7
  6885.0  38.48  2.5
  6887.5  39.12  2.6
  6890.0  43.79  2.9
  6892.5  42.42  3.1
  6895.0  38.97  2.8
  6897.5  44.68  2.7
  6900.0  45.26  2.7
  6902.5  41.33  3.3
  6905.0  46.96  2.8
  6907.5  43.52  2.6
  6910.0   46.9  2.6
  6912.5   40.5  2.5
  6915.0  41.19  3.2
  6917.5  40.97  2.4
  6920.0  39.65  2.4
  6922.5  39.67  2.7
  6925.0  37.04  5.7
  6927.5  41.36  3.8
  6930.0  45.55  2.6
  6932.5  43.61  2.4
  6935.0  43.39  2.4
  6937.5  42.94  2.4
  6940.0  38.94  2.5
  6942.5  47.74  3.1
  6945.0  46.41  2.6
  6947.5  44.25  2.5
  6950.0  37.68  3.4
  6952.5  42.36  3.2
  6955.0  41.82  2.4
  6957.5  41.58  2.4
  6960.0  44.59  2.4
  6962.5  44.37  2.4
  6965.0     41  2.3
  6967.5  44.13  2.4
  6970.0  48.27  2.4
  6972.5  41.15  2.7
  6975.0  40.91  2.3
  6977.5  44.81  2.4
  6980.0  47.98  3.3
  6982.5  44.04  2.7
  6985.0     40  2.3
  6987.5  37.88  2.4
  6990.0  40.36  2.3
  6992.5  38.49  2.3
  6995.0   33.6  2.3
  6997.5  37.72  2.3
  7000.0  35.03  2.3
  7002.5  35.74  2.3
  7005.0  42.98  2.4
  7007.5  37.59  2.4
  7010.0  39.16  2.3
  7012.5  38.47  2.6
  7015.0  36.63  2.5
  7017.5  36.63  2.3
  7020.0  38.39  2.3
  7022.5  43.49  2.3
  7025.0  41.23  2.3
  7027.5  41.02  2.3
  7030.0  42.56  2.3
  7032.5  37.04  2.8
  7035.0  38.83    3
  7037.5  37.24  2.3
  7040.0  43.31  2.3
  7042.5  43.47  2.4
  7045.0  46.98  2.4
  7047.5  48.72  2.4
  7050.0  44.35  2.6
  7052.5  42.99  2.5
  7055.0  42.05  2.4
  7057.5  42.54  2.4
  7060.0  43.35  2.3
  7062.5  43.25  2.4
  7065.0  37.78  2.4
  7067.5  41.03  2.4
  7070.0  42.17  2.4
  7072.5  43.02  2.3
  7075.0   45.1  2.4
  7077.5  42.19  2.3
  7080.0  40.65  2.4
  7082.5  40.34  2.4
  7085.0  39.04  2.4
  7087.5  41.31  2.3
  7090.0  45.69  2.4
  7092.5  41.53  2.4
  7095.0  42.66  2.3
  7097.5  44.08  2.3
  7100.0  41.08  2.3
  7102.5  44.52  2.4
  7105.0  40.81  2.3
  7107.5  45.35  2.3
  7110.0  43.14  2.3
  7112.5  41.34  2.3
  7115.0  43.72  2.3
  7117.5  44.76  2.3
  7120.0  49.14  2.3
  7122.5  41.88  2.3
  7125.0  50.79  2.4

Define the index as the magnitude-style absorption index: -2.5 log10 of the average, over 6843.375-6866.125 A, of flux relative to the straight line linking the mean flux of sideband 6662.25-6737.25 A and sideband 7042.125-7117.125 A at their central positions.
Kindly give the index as 0.070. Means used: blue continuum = 41.3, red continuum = 42.8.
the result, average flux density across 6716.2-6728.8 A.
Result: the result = 40.5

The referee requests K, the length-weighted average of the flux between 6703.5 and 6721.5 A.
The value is 41.8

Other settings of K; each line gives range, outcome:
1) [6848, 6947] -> 41.7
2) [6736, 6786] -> 39.4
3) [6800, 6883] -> 41.8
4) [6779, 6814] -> 40.5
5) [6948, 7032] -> 40.7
